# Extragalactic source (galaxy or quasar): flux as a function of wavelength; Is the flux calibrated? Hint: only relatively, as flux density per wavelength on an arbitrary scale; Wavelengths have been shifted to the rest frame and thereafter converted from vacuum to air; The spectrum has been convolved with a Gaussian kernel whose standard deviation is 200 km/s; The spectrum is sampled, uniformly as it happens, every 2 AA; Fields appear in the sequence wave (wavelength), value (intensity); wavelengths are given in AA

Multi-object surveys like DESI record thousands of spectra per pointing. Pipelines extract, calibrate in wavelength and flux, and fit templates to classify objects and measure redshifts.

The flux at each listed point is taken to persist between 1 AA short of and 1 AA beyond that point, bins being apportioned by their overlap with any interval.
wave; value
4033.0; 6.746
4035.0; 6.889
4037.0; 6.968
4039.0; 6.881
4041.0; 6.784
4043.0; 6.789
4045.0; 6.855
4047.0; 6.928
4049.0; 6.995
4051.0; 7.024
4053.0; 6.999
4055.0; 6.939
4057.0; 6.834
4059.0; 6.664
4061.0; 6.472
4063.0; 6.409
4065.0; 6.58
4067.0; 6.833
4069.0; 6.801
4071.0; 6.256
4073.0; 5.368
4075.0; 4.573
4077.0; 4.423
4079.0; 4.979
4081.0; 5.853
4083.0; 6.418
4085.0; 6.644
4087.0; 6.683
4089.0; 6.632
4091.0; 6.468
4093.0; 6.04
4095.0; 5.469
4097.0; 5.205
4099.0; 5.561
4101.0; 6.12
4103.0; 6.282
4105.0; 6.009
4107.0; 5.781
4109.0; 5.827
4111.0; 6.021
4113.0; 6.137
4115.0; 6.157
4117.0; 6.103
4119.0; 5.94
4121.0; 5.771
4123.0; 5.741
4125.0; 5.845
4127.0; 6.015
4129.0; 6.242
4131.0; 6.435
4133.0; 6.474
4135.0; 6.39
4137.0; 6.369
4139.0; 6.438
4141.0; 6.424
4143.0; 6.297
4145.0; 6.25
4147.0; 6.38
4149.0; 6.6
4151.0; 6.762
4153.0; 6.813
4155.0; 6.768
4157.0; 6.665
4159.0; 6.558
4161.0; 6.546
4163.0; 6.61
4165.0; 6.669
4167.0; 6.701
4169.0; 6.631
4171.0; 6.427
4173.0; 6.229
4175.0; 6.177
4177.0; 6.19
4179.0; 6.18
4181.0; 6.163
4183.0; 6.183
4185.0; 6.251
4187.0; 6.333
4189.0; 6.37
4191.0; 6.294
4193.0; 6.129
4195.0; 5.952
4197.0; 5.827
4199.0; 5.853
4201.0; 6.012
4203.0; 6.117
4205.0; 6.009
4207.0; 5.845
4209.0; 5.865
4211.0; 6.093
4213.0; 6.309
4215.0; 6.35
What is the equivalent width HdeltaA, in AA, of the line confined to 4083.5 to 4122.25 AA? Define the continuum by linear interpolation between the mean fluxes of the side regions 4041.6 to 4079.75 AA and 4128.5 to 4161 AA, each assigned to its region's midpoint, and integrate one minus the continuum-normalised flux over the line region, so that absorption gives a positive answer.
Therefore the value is 2.3 AA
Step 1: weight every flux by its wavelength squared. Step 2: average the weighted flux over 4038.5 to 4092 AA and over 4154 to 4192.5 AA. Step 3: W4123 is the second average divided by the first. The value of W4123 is 1.1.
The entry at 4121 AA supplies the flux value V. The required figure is 5.771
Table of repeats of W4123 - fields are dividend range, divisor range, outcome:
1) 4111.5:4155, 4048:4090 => 1.03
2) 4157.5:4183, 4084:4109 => 1.10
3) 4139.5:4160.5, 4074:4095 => 1.15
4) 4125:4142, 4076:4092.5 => 1.08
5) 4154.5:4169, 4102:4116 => 1.13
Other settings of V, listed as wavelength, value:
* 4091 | 6.468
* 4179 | 6.18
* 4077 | 4.423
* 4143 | 6.297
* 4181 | 6.163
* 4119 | 5.94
